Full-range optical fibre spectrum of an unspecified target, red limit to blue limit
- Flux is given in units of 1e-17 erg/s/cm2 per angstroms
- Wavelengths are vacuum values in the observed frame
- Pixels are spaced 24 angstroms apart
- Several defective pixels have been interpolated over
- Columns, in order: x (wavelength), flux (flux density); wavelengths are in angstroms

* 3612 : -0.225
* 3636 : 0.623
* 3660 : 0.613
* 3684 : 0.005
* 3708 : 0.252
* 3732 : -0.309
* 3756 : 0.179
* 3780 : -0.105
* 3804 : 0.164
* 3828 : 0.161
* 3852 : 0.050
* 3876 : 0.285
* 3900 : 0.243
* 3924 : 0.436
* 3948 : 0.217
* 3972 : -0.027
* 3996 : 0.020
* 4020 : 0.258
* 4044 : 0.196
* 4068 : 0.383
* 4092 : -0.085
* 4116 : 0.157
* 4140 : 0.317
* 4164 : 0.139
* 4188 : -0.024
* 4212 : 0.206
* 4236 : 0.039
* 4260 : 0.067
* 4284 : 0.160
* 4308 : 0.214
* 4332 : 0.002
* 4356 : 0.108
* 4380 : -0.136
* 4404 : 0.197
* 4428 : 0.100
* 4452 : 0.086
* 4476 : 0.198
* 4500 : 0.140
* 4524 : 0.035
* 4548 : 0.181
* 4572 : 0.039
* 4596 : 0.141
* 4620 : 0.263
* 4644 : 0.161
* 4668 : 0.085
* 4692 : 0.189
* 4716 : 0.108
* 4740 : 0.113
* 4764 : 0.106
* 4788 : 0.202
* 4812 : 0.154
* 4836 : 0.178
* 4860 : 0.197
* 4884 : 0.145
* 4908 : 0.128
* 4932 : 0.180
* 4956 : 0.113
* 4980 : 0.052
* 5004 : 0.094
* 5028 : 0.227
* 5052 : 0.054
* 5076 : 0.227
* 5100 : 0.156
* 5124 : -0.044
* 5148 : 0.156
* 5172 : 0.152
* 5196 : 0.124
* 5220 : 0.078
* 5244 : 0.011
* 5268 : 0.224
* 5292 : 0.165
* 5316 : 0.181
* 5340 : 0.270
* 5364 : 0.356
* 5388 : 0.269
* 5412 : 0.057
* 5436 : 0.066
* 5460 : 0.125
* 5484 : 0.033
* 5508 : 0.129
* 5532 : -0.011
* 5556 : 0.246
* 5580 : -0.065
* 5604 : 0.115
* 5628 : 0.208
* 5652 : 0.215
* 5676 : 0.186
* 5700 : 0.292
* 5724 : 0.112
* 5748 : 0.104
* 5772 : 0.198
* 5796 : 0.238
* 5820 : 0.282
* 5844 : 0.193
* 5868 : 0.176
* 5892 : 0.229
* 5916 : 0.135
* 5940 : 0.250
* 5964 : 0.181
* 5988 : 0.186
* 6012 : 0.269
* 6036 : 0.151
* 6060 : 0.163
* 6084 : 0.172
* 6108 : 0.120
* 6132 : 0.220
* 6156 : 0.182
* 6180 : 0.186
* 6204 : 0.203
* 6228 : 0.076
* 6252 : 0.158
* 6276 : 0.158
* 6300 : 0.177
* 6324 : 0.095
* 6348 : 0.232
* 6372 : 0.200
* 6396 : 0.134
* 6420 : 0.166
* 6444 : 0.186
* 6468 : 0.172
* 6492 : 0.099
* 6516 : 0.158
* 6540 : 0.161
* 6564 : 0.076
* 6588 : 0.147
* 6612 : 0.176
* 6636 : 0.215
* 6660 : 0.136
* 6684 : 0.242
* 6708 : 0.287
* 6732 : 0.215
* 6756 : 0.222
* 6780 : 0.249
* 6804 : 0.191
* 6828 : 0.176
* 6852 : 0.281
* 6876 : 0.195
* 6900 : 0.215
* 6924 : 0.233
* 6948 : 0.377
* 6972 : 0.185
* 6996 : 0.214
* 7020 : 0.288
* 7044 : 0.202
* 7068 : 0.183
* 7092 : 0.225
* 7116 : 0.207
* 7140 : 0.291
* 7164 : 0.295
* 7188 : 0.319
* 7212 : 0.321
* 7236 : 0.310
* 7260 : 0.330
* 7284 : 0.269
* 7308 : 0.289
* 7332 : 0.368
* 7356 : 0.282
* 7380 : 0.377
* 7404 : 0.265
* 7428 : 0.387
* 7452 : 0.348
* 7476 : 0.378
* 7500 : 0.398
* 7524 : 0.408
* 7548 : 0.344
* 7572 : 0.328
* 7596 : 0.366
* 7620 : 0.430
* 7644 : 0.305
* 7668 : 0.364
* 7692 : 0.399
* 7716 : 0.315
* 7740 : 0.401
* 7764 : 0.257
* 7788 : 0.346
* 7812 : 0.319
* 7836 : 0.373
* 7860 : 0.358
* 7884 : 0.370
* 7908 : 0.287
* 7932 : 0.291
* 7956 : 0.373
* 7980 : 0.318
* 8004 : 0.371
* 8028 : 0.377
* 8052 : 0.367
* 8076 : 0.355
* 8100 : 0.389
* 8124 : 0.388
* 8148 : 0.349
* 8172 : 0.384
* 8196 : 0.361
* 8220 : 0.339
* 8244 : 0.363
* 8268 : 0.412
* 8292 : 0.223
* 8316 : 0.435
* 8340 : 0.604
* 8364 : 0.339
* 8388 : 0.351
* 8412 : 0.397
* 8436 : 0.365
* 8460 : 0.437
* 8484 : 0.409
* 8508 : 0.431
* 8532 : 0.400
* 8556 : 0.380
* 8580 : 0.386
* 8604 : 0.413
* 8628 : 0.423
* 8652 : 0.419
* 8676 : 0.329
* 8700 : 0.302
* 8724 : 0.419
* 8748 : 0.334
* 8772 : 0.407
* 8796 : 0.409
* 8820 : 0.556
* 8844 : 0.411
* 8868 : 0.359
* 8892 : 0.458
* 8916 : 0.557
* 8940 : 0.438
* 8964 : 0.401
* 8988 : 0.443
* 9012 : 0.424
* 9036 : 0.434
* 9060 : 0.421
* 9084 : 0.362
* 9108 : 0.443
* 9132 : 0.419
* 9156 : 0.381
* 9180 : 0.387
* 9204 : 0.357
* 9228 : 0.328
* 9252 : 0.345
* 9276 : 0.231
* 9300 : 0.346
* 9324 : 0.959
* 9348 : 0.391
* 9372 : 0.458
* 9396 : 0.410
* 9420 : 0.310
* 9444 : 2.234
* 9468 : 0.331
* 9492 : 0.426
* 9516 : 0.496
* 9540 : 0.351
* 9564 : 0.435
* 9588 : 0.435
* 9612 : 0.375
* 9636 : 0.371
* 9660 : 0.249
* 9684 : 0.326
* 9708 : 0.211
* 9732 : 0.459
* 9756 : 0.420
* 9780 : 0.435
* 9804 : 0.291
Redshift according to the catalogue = 0.79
